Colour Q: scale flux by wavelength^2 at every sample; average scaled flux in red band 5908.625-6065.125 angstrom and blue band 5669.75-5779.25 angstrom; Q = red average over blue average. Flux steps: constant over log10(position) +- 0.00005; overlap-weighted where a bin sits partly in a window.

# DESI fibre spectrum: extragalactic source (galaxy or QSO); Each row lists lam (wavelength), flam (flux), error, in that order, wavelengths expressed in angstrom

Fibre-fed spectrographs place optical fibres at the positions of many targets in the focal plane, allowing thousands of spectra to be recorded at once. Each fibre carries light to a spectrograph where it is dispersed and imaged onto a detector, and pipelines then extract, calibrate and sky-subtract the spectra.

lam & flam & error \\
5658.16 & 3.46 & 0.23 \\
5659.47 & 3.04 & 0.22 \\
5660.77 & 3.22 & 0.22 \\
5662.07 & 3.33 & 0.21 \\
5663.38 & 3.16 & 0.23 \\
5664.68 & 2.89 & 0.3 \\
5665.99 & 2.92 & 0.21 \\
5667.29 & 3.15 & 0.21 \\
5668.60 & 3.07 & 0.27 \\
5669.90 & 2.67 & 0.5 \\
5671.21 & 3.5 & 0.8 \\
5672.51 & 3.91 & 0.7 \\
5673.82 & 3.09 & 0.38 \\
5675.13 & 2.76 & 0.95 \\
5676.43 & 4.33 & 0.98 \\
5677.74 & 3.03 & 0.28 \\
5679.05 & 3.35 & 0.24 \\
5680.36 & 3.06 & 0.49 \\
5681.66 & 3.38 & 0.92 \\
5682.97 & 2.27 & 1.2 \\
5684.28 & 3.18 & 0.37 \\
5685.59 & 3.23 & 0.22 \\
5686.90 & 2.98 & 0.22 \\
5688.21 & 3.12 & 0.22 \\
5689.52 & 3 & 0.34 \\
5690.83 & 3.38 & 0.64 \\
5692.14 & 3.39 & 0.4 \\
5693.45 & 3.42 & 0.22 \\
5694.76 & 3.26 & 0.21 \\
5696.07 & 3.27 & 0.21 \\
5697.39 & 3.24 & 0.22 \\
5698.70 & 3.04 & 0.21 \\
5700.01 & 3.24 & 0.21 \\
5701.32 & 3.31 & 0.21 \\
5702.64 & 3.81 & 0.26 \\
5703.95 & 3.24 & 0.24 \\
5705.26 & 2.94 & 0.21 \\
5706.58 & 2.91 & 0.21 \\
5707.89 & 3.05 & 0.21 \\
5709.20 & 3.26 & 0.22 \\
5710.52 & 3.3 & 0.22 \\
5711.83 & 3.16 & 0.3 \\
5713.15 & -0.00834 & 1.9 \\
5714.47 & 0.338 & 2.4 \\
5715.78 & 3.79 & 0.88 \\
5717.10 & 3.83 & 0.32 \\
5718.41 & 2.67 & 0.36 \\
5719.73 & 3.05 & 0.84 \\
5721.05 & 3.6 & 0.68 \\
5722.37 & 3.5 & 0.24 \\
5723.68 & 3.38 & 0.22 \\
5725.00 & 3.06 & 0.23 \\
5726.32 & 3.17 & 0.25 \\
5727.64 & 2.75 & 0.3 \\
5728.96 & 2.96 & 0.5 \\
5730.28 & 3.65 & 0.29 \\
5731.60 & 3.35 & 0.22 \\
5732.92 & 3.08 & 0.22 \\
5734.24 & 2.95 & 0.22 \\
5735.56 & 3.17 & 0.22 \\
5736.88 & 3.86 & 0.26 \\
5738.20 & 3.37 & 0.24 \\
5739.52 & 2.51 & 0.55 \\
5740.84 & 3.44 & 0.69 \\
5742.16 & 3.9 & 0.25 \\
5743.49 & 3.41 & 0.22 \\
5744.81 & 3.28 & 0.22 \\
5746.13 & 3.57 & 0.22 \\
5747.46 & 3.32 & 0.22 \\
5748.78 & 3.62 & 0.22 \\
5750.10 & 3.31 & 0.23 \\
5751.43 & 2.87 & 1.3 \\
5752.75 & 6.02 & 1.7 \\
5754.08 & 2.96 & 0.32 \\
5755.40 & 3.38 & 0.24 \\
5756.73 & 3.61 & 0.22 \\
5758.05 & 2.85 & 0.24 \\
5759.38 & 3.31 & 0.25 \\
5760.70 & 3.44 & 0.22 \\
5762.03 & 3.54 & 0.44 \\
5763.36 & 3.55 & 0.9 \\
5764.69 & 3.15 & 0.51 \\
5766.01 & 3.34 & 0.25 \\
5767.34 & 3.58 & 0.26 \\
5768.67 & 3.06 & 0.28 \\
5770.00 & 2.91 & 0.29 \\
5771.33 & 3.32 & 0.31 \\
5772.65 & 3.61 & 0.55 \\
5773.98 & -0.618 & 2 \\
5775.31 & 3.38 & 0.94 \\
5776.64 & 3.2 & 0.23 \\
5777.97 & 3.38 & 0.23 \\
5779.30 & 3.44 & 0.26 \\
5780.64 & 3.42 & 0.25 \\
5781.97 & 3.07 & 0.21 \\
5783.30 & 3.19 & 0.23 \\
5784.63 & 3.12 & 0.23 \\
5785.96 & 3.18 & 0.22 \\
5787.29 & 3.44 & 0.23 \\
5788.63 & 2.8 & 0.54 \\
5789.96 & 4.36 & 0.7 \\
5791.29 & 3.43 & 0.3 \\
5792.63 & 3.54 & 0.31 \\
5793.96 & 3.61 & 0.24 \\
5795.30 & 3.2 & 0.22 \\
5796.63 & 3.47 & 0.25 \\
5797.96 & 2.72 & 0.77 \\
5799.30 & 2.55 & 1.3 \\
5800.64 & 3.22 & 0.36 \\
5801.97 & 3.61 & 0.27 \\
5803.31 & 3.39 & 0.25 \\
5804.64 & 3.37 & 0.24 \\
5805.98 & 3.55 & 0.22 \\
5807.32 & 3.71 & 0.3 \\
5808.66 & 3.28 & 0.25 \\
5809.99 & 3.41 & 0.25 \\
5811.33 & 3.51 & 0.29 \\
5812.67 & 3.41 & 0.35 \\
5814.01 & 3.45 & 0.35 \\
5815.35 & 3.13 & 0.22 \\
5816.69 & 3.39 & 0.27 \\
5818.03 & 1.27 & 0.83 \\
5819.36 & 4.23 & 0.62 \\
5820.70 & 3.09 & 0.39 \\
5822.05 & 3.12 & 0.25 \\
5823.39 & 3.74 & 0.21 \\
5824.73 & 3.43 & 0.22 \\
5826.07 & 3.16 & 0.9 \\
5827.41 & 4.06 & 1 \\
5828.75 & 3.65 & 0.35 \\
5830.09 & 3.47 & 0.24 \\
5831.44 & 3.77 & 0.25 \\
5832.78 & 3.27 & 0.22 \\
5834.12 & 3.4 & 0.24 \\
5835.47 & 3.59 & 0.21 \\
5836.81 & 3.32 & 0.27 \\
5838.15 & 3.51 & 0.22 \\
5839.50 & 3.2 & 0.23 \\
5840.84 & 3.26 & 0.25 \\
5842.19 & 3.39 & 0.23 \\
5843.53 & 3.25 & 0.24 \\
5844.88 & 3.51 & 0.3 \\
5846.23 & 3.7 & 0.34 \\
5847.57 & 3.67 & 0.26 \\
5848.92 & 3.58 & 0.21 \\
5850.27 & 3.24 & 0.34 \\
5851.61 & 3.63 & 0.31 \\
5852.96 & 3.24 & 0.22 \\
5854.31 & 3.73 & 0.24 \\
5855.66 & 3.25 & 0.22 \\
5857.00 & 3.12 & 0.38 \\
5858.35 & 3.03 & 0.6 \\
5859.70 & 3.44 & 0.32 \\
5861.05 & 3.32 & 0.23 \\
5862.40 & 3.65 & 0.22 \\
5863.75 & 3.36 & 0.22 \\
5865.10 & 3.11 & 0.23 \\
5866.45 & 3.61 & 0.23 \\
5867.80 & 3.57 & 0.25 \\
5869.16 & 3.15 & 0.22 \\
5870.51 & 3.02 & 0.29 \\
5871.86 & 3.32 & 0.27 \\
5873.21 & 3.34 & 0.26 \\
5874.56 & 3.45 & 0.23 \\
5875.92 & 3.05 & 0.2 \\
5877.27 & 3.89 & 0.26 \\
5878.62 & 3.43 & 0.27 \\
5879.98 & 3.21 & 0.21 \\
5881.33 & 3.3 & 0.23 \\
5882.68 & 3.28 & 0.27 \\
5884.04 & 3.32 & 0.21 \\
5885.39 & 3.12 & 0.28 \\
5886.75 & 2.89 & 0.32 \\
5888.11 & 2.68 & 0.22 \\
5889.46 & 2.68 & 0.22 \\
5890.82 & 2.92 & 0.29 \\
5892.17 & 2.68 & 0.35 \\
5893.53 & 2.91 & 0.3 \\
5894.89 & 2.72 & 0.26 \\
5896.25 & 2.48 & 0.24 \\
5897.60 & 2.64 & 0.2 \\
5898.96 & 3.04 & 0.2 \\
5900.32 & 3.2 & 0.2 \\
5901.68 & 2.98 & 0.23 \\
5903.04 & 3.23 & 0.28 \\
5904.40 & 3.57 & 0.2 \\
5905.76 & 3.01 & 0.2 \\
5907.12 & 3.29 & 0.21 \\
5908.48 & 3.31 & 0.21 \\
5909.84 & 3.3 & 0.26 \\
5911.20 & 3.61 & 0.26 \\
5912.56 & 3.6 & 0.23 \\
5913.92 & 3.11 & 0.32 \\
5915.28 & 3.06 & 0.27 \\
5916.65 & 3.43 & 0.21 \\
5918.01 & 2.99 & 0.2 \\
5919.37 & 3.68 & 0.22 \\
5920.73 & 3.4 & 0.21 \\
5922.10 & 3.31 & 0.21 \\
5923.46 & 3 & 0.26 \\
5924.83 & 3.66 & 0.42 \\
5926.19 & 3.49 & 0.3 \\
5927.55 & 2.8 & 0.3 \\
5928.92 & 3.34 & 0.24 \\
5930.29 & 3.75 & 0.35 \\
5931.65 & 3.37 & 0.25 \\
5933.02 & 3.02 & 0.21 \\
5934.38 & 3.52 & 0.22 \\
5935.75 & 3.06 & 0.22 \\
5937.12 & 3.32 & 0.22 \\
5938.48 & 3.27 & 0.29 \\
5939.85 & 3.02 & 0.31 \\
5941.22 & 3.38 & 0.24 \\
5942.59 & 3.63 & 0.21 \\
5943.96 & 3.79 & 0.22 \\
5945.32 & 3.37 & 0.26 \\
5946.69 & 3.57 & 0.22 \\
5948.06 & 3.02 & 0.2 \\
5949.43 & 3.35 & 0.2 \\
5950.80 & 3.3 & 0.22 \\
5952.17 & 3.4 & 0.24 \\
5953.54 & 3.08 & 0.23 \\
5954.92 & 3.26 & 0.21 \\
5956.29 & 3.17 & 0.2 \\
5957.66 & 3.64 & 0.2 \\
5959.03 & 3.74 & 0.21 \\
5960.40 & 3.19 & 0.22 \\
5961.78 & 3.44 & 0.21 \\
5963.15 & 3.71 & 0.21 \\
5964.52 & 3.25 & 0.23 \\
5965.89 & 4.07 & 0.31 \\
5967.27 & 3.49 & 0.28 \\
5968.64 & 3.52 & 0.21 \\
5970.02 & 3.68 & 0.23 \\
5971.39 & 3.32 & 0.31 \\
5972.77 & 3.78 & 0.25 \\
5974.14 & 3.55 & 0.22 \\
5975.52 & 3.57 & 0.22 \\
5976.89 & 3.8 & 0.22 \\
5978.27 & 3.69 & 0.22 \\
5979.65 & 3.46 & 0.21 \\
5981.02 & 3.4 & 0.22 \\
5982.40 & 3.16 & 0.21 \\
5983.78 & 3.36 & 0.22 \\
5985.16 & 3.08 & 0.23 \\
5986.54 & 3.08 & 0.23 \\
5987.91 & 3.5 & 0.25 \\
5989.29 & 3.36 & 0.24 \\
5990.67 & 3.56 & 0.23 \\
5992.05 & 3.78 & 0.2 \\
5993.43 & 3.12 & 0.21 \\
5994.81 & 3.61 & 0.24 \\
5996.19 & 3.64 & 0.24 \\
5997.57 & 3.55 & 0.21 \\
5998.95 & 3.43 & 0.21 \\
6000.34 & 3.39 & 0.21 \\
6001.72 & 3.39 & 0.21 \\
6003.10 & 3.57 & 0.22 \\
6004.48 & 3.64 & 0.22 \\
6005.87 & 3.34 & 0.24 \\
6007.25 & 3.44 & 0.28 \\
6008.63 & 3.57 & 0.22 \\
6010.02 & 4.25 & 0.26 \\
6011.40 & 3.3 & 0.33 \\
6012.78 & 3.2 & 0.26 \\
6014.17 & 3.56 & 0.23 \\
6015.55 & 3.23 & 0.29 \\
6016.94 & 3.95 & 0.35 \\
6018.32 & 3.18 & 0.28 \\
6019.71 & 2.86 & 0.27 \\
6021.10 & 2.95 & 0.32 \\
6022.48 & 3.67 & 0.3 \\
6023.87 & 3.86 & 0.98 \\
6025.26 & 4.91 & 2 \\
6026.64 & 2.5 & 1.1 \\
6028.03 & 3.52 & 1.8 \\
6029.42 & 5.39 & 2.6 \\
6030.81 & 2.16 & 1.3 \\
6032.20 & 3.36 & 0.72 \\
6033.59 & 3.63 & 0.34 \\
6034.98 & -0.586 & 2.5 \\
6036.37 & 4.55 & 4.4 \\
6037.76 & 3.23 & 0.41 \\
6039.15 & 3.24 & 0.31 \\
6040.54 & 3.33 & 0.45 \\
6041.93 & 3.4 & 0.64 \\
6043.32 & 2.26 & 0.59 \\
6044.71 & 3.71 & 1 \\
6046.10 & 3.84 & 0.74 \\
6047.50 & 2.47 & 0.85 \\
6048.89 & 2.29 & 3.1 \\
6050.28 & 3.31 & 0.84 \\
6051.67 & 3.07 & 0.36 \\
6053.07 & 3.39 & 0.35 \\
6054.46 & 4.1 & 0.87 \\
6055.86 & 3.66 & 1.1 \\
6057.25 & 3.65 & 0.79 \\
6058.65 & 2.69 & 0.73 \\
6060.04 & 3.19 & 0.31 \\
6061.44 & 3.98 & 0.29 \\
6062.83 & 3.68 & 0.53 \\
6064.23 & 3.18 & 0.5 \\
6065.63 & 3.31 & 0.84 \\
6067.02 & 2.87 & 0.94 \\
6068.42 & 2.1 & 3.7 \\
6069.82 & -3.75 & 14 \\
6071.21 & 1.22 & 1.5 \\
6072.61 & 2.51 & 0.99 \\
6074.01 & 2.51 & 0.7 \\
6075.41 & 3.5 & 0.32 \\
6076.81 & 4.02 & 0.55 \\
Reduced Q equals 1.2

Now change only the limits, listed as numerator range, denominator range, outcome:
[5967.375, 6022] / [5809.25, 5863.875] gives 1.08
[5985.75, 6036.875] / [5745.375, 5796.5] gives 1.12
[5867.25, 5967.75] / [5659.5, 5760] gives 1.10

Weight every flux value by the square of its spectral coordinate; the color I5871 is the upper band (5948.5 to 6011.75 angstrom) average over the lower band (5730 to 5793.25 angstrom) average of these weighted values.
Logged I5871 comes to 1.13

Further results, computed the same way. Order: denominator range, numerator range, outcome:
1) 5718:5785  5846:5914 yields 1.04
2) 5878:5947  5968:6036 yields 1.10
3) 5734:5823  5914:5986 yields 1.09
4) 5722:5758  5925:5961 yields 1.06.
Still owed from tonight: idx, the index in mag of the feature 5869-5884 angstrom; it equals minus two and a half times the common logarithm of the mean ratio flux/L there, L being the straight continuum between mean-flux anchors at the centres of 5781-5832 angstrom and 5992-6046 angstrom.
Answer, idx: 0.013 mag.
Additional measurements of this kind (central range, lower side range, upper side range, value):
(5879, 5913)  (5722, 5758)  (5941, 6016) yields 0.12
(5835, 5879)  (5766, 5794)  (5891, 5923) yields -0.08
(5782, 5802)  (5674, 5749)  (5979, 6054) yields -0.03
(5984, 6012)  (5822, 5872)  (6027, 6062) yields -0.07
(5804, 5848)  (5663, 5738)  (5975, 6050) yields -0.06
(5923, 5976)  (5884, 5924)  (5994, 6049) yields -0.07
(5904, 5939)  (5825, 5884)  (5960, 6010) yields 0.04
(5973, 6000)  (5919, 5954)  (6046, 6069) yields -0.06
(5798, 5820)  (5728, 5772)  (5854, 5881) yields 0.03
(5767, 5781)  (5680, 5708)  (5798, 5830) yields 0.12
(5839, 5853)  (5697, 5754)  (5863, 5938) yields -0.08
